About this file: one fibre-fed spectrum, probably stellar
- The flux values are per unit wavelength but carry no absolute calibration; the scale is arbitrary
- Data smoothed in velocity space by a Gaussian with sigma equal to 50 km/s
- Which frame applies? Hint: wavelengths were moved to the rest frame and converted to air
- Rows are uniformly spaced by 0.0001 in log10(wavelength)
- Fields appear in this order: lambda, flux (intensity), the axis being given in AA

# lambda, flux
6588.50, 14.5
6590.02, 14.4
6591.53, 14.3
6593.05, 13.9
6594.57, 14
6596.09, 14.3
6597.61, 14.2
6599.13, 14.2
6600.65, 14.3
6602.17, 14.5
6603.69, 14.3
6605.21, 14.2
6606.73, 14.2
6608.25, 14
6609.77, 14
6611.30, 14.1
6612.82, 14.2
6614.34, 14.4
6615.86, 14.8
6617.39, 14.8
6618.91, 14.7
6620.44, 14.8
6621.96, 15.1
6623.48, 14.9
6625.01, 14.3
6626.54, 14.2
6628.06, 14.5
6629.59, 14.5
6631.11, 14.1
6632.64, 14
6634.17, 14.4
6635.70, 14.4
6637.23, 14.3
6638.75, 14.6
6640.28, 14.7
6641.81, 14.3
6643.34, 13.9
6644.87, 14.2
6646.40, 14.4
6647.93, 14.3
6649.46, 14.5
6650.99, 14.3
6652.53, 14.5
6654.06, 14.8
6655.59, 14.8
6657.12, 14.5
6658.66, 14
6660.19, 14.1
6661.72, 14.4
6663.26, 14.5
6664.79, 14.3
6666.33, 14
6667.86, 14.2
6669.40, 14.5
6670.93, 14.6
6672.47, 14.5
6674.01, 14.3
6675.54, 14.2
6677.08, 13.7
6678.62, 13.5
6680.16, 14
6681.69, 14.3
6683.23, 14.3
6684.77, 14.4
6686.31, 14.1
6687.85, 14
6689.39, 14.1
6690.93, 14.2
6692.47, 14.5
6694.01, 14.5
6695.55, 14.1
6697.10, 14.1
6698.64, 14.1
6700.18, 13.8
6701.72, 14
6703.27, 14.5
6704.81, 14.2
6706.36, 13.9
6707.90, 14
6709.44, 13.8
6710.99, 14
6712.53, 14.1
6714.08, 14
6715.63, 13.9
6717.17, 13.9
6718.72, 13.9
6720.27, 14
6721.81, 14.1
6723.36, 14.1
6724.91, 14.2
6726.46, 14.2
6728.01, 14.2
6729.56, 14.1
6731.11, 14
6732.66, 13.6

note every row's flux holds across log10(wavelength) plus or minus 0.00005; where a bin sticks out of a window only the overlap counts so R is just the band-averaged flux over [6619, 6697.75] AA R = 14.3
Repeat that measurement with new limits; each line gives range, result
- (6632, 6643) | 14.4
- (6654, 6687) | 14.3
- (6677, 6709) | 14.1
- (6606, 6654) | 14.4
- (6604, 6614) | 14.1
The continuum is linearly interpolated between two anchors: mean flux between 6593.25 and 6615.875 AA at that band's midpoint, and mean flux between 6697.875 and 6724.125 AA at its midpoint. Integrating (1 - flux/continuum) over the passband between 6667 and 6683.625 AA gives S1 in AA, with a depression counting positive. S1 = -0.12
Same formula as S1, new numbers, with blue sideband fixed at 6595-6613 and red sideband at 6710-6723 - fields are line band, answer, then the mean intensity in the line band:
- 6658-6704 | -0.5 AA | 14.2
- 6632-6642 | -0.2 AA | 14.4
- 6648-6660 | -0.3 AA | 14.5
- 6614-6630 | -0.5 AA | 14.6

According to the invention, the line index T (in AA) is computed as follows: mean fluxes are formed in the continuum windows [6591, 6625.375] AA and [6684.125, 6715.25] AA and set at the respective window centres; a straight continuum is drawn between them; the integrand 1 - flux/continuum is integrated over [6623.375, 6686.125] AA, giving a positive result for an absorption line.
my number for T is -0.3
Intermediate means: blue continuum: 14.4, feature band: 14.3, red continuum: 14.1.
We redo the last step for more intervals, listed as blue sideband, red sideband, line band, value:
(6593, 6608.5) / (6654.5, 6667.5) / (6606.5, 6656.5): -0.53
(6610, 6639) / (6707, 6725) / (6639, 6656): -0.09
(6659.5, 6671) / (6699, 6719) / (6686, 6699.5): -0.07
